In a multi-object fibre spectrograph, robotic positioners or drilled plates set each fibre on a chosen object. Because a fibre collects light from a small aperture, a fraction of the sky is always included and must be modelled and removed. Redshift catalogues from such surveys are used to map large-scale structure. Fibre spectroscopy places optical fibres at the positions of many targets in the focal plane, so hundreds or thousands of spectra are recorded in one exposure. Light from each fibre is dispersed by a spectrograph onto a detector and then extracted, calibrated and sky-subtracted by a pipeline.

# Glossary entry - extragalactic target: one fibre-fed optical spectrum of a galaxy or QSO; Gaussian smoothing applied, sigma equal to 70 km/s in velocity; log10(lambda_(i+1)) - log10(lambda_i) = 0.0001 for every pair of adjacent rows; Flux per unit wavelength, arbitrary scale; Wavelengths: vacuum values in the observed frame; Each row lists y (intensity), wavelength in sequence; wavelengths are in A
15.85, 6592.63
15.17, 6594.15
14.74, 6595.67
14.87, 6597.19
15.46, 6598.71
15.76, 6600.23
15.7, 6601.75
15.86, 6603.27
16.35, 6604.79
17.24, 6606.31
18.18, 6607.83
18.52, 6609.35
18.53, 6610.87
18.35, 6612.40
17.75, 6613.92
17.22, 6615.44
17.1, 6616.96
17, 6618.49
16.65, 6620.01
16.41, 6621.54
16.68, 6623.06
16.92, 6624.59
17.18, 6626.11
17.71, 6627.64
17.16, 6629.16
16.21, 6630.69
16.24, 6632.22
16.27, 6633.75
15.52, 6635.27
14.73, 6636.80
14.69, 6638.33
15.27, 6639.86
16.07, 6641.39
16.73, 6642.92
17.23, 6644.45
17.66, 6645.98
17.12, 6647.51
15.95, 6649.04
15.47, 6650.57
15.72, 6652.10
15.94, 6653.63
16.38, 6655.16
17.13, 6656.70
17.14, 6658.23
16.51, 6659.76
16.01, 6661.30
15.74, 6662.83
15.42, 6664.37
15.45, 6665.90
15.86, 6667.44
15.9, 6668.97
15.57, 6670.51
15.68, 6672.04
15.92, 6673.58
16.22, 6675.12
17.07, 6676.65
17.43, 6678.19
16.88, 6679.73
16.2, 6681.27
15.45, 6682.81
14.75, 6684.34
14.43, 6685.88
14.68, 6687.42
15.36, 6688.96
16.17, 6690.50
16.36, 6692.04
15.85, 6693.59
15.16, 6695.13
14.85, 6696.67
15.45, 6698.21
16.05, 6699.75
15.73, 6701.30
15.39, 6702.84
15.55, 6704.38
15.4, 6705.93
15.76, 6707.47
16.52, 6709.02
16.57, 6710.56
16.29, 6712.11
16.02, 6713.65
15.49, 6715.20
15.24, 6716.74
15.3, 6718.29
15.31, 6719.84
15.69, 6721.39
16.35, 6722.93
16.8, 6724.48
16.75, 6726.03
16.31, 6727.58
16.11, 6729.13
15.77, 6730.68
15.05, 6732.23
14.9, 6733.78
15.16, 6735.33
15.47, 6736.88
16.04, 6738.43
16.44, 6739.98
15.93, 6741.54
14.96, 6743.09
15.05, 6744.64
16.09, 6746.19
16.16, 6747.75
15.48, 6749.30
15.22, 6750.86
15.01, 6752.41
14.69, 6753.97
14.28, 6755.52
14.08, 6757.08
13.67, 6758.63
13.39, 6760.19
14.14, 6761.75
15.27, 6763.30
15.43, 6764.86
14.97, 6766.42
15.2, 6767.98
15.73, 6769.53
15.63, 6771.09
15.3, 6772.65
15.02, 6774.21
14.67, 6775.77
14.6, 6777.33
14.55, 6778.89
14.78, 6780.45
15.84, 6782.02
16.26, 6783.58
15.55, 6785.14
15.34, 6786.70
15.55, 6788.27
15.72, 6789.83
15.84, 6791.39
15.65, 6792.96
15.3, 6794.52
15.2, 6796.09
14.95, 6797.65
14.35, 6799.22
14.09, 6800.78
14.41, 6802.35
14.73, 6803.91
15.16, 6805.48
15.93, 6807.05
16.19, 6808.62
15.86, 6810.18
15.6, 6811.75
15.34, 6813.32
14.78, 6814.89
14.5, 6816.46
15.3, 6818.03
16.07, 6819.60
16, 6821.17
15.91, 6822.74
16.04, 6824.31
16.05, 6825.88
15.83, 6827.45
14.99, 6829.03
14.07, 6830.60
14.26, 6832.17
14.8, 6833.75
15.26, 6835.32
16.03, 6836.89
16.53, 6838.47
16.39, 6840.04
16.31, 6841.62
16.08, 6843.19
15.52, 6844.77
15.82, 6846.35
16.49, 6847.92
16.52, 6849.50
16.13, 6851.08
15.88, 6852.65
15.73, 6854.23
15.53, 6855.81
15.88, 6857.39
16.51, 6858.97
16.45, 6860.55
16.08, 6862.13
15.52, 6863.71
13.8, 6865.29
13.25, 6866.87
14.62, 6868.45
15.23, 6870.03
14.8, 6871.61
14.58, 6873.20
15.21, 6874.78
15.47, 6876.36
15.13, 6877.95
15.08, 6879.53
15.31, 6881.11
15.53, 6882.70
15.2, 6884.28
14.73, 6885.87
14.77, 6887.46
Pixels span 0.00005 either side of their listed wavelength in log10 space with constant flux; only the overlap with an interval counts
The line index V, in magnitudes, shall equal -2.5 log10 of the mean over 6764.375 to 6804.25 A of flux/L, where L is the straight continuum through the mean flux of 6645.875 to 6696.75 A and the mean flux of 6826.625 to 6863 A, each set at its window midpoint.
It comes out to 0.05 mag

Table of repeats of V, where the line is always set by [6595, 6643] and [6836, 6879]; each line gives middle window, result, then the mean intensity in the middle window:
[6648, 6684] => 0.01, 16.1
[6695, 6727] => 0.02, 15.8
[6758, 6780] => 0.08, 14.8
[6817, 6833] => 0.02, 15.4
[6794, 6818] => 0.05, 15.1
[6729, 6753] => 0.04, 15.5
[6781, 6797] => 0.02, 15.6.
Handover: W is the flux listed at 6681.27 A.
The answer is 16.2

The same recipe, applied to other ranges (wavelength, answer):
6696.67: 14.85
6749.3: 15.48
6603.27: 15.86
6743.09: 14.96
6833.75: 14.8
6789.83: 15.72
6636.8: 14.73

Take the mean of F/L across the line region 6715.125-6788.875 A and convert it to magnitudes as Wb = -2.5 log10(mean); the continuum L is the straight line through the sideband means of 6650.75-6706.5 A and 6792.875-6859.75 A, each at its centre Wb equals 0.03 mag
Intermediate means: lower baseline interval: 15.9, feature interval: 15.3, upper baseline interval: 15.5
